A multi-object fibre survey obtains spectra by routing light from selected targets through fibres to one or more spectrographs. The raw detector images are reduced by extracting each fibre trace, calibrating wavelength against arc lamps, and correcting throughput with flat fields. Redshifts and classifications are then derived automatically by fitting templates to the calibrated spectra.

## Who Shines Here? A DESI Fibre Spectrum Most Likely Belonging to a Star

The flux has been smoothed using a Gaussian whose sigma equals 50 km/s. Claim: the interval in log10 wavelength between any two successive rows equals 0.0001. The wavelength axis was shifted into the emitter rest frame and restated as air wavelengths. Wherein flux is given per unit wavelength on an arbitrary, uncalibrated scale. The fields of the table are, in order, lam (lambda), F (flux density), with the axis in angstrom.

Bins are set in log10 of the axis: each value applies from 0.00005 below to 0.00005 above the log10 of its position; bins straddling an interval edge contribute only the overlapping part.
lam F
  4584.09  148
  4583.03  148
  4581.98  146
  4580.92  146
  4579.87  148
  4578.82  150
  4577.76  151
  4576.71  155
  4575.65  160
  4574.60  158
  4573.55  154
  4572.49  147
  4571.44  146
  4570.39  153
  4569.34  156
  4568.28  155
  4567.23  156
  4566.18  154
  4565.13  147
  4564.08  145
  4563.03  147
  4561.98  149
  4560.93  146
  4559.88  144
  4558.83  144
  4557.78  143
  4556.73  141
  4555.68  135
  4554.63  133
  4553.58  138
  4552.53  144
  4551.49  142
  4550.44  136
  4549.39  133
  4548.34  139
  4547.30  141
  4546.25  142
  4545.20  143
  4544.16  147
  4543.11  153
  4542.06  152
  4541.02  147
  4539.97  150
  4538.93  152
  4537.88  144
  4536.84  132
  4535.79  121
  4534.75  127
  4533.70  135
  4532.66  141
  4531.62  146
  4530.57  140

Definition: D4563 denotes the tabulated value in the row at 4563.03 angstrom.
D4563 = 147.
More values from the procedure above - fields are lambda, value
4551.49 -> 142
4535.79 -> 121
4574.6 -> 158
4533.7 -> 135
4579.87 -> 148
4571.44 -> 146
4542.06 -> 152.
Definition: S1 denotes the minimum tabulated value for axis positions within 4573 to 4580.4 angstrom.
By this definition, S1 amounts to 148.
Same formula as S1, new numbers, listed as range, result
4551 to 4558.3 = 133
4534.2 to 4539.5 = 121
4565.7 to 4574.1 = 146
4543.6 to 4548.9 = 139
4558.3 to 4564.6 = 144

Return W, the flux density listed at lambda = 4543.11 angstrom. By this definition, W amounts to 153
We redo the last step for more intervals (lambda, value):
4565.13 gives 147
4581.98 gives 146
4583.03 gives 148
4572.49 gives 147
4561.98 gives 149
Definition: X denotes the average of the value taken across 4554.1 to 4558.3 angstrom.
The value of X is 138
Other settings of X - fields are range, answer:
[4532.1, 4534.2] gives 139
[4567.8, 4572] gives 152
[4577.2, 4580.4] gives 150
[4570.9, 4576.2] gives 153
